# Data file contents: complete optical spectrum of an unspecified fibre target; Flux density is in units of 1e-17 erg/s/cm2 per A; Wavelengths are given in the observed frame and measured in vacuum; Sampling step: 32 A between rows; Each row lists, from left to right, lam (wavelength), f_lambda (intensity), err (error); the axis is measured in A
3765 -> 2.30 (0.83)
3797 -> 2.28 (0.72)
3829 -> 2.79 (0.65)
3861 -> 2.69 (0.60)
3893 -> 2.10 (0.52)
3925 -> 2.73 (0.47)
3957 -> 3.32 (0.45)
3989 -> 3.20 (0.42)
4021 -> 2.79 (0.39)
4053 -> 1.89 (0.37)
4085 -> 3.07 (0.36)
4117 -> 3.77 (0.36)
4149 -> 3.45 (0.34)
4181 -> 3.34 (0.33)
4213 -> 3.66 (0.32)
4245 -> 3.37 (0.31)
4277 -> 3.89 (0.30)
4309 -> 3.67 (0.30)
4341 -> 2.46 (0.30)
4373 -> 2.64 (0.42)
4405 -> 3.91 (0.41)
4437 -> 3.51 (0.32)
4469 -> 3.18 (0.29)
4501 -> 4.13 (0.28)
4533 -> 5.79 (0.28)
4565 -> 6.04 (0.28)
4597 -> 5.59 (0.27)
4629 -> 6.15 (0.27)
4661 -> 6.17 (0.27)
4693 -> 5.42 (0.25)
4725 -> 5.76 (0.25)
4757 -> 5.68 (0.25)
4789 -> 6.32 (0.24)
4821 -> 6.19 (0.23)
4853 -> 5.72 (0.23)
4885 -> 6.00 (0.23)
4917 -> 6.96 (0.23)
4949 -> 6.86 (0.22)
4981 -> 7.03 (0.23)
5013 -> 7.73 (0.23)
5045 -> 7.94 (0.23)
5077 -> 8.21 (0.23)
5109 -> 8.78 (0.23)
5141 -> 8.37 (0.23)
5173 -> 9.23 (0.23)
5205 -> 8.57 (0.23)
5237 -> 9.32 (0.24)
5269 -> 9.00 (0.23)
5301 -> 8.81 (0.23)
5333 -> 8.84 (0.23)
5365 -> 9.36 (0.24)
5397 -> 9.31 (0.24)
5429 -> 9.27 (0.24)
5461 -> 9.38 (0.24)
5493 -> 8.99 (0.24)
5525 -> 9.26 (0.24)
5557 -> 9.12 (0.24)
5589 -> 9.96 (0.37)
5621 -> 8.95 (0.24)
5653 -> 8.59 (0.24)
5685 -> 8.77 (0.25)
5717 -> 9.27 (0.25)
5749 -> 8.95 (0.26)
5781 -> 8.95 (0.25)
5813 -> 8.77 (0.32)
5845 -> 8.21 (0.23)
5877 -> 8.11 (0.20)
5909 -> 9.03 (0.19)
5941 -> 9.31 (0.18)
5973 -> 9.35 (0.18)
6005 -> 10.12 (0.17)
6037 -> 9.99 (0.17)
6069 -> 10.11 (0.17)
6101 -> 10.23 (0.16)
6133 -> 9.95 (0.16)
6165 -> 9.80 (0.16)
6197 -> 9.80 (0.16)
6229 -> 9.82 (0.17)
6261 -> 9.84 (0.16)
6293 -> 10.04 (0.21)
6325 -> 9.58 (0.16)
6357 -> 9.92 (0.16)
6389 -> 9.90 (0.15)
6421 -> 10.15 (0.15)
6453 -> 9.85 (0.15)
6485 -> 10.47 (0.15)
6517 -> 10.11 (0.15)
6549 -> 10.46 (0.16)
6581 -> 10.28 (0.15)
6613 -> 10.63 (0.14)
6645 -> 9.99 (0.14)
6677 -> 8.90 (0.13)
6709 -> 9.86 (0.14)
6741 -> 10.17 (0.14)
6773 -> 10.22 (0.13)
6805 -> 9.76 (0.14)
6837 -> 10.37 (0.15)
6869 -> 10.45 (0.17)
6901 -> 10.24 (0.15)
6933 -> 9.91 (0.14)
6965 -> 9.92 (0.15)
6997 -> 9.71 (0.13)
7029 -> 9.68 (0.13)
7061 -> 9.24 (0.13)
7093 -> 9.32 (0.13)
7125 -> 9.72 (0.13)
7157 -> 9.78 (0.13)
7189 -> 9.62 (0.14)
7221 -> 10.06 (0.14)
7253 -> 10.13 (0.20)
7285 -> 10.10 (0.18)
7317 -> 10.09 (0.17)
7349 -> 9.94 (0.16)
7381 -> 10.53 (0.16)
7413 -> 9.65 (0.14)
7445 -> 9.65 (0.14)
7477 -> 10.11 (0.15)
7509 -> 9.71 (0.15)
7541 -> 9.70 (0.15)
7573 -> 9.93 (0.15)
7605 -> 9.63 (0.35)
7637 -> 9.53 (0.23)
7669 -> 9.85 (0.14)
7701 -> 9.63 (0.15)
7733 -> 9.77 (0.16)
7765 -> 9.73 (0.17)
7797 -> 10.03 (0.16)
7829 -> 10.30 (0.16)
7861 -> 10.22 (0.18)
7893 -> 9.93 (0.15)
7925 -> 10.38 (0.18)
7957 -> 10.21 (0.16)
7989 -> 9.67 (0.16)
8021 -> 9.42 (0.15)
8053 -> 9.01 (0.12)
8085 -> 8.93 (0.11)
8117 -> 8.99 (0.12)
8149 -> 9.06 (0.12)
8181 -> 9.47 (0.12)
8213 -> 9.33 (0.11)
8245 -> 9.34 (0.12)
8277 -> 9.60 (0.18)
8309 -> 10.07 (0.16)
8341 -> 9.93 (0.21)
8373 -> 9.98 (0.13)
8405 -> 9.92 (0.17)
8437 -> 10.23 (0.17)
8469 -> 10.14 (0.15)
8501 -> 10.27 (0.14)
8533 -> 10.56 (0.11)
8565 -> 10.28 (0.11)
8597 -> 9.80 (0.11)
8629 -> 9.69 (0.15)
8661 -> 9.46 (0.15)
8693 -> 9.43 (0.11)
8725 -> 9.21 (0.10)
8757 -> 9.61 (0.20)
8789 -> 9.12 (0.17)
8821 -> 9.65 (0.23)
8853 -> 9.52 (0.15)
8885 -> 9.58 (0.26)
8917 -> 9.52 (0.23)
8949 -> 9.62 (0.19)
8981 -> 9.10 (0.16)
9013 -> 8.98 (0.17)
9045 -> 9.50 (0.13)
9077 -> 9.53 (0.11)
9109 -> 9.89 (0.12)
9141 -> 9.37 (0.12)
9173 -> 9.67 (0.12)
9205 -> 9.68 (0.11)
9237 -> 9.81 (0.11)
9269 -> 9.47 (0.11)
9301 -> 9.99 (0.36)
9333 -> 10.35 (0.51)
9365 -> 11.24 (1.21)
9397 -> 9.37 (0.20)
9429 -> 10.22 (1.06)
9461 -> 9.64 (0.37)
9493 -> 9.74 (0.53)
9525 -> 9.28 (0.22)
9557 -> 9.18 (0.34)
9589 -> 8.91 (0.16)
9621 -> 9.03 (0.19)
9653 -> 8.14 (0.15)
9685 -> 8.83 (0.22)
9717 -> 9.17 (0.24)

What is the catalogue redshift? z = 0.13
